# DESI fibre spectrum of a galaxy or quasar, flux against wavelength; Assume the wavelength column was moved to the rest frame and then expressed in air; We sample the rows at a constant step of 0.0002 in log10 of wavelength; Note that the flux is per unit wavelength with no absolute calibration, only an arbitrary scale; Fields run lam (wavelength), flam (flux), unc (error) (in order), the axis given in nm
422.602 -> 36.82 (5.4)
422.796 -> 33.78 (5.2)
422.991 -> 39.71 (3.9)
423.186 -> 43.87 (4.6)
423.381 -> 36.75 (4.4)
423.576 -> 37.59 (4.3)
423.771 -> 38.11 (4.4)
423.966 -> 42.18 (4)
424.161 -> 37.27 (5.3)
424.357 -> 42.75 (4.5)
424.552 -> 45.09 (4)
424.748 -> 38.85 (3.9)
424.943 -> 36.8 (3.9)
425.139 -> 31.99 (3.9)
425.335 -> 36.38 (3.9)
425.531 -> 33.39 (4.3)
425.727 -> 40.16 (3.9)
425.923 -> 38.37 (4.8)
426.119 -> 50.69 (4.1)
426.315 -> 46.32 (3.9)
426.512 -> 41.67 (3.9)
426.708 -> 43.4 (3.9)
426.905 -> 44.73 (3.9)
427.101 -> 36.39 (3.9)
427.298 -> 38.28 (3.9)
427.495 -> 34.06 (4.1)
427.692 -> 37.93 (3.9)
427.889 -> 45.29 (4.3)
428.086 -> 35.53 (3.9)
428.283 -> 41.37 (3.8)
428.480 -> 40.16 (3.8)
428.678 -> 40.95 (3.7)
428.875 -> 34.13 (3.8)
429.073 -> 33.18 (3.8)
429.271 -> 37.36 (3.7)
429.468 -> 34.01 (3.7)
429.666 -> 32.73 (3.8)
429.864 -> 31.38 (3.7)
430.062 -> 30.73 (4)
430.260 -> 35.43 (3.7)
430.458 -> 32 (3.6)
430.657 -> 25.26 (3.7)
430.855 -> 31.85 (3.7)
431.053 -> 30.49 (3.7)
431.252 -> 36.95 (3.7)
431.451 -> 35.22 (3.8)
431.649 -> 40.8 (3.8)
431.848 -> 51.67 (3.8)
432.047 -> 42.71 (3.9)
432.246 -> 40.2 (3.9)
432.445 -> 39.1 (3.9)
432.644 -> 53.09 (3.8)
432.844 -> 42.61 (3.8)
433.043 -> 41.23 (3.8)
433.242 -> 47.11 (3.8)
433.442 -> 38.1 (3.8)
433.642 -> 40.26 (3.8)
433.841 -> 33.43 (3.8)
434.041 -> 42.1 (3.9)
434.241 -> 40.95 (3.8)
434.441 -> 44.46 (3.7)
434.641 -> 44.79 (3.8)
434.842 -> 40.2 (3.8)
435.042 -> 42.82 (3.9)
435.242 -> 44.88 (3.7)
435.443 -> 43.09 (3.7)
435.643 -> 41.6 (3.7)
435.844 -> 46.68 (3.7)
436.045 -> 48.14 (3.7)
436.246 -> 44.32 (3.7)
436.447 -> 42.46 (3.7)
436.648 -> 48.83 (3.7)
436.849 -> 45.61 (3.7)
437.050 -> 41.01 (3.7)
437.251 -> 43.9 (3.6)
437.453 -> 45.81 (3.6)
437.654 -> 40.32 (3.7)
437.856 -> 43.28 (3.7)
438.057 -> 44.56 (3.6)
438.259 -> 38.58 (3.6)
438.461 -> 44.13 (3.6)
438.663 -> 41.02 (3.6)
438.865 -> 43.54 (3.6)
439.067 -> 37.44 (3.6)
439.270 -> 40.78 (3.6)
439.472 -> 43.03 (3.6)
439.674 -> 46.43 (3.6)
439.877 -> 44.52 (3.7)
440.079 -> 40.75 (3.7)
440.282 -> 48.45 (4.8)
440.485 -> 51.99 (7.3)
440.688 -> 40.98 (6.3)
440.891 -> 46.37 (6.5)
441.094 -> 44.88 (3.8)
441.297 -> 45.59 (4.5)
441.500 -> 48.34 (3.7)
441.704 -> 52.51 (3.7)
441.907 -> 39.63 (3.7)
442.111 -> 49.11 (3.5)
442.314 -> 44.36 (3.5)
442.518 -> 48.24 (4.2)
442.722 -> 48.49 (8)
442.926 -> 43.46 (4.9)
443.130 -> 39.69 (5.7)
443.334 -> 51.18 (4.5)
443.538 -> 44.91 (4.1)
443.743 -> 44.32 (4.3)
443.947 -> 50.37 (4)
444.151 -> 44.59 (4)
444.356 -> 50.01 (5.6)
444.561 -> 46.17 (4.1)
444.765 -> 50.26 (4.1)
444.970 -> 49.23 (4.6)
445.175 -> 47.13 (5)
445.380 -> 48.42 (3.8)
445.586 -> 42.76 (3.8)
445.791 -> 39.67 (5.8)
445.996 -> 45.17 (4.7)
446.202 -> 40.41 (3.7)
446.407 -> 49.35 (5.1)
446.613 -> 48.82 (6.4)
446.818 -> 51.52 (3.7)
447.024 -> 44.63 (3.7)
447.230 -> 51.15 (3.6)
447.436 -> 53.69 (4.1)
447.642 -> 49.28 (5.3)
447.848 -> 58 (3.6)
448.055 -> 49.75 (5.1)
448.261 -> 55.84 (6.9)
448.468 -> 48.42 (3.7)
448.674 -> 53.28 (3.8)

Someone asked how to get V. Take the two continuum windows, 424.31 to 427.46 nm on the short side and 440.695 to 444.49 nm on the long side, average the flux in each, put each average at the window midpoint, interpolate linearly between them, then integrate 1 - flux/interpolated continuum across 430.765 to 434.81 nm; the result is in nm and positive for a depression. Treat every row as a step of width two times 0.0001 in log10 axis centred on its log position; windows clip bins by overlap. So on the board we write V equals 0.18 nm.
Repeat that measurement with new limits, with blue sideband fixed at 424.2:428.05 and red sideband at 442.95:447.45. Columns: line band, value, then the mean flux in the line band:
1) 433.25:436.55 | 0.05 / 42.5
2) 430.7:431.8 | 0.17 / 35.4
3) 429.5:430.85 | 0.33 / 31.4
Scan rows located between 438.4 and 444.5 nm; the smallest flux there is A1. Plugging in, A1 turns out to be 37.44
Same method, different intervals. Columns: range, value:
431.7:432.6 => 39.1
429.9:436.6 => 25.26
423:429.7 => 31.99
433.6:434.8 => 33.43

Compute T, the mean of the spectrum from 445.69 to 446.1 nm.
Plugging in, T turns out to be 42.4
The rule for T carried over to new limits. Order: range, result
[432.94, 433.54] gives 42.2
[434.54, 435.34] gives 43.2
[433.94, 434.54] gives 42.5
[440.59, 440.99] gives 43.7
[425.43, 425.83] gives 36.8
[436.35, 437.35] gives 44.4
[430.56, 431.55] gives 32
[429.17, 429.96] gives 33.9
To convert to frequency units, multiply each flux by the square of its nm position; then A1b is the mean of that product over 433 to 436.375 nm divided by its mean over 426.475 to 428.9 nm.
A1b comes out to 1.11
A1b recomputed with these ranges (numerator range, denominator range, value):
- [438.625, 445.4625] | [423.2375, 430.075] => 1.28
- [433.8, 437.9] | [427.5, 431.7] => 1.27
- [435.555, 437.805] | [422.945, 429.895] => 1.20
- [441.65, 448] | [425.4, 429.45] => 1.30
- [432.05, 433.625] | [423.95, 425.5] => 1.16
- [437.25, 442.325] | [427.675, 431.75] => 1.31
